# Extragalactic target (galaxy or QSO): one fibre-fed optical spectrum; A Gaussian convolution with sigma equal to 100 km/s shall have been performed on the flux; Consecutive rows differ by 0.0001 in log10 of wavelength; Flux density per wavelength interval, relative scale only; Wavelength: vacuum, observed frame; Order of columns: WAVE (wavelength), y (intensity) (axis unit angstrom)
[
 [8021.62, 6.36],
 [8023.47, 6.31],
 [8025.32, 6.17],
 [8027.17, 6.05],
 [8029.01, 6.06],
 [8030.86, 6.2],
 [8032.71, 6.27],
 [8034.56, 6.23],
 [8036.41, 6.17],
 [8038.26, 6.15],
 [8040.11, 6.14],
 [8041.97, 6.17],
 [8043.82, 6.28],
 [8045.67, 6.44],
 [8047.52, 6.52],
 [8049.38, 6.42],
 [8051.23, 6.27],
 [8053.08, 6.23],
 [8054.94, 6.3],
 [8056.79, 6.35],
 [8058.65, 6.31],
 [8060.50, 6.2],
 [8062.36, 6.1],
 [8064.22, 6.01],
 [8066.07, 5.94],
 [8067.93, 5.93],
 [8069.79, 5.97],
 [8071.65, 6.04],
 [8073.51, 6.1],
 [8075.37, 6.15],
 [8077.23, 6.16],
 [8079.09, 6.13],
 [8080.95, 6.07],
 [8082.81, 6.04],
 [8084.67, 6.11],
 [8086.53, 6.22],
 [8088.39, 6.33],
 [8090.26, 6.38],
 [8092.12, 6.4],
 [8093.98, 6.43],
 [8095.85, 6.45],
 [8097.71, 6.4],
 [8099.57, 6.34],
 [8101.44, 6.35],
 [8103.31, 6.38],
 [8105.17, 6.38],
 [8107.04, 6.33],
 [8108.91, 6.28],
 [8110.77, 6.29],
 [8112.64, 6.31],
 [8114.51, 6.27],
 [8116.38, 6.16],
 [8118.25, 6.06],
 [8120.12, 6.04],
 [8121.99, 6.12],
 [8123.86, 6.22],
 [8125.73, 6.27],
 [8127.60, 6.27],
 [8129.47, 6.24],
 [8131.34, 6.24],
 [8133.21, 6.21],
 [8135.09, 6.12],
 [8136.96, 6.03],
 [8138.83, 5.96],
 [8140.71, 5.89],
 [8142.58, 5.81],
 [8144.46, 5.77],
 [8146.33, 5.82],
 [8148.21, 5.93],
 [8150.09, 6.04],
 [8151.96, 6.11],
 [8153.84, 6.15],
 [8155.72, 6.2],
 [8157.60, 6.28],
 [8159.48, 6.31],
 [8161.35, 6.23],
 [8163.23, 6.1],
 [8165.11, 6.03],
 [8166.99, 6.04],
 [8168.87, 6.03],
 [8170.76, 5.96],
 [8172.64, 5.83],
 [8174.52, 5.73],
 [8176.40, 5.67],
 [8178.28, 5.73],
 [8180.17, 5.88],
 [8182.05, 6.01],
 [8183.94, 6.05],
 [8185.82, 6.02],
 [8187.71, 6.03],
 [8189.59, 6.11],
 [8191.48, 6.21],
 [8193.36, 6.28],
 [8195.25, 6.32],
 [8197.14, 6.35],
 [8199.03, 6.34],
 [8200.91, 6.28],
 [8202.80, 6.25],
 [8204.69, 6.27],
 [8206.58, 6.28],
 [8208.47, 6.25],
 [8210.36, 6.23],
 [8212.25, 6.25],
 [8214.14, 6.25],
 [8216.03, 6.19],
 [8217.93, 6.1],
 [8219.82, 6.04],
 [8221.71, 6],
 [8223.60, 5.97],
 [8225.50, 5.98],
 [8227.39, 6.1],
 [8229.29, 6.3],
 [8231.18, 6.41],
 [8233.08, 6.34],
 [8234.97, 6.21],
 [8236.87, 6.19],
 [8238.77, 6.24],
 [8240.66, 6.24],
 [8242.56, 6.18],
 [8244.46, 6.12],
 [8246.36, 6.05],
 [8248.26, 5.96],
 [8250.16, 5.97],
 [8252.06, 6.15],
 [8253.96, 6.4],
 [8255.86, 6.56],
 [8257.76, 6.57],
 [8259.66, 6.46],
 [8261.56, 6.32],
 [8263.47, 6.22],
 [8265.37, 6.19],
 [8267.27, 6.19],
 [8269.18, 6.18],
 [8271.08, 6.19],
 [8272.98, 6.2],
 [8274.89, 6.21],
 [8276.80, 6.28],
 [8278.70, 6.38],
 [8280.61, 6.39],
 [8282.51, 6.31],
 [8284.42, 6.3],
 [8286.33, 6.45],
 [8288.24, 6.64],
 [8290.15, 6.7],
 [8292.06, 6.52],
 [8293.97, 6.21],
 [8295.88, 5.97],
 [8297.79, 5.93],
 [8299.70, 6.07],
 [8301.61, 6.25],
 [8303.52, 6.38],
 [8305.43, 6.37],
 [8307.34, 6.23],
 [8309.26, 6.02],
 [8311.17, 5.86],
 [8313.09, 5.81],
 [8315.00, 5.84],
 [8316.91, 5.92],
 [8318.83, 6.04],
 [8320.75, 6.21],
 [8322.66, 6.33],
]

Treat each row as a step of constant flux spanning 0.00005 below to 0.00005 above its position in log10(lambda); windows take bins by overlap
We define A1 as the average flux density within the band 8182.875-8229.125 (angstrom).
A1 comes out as 6.17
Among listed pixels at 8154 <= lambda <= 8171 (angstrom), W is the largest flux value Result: 6.31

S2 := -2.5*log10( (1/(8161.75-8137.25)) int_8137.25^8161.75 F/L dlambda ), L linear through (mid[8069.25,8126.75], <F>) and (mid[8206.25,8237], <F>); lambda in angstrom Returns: 0.031 mag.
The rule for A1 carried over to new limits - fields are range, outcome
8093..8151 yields 6.17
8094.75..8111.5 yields 6.36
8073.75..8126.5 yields 6.25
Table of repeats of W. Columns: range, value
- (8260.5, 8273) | 6.32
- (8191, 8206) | 6.35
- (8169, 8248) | 6.41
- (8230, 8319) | 6.7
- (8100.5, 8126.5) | 6.38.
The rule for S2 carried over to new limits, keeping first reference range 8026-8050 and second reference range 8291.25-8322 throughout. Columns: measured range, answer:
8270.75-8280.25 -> -0.03 mag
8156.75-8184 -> 0.03 mag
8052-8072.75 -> 0.02 mag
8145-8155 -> 0.03 mag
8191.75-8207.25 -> -0.02 mag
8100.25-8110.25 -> -0.02 mag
